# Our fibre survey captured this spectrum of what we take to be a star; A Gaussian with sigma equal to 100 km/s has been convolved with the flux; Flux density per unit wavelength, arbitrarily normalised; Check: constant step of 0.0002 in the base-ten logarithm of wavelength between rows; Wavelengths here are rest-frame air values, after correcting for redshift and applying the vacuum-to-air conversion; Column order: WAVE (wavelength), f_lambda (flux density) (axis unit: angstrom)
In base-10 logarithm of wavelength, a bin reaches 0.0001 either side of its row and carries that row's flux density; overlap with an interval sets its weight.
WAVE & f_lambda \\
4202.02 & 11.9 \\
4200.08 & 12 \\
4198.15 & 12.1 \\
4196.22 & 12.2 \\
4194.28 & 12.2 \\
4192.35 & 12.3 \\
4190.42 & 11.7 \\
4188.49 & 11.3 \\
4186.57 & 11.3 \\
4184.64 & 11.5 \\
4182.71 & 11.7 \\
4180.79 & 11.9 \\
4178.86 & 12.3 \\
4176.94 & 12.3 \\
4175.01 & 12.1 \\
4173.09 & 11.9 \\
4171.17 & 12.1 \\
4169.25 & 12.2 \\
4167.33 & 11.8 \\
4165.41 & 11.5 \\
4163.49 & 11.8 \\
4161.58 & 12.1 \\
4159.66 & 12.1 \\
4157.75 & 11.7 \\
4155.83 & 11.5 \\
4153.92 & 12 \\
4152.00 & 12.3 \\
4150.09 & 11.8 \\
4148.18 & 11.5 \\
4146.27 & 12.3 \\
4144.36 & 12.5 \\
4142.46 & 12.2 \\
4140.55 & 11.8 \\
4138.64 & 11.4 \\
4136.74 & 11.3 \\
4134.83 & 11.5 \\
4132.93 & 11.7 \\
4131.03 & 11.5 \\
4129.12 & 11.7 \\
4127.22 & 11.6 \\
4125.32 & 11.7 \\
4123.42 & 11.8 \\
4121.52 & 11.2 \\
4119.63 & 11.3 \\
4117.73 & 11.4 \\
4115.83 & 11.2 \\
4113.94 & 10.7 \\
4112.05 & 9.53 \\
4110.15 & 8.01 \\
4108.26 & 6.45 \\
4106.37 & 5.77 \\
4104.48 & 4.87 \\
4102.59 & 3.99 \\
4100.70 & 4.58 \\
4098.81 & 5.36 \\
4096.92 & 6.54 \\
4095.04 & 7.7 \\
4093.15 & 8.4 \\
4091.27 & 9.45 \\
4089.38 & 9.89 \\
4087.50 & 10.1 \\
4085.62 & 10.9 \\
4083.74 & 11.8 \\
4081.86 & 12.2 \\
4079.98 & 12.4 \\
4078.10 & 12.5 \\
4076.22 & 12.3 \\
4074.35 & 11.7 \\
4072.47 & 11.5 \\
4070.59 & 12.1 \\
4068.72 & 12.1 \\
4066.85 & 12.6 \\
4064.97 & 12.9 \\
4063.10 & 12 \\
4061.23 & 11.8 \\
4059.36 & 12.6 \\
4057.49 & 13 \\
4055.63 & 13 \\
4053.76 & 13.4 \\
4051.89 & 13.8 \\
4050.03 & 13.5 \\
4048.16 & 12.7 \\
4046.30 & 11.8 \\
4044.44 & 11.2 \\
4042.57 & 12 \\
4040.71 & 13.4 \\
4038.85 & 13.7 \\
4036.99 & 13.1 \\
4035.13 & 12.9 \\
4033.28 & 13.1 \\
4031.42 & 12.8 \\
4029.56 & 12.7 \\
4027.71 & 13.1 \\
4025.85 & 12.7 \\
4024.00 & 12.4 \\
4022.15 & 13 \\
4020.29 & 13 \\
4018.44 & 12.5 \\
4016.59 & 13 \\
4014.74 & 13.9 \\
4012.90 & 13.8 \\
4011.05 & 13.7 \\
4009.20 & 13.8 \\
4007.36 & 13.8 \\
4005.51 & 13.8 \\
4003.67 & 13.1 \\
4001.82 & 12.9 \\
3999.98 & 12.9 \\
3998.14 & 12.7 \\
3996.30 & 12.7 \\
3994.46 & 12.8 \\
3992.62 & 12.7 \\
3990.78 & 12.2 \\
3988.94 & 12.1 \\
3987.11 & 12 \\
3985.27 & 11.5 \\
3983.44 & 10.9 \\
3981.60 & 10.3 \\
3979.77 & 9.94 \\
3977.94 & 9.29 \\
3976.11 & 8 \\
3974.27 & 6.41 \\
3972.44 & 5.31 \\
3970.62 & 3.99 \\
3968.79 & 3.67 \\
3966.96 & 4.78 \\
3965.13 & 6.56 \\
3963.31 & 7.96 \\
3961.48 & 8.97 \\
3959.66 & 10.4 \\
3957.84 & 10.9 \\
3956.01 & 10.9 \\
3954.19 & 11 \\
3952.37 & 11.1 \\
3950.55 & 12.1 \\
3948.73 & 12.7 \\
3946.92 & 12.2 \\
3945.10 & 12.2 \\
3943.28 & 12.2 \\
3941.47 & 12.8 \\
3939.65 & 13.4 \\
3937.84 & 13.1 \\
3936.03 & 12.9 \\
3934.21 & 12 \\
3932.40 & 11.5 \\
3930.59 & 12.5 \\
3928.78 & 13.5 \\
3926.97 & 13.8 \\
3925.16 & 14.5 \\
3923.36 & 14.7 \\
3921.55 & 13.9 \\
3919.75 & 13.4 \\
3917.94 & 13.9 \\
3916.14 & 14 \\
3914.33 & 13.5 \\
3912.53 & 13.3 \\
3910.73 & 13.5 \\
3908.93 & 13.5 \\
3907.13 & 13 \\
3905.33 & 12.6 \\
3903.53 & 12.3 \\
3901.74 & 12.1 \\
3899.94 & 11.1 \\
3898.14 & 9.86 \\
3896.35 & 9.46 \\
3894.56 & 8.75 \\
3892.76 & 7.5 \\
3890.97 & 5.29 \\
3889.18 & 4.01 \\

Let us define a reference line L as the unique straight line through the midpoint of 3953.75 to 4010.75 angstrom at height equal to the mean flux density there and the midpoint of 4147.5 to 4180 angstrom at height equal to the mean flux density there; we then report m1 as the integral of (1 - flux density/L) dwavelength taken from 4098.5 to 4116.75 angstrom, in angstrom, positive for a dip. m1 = 6.9 angstrom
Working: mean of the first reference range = 10.3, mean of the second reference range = 11.9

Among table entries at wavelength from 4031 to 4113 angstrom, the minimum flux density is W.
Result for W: 3.99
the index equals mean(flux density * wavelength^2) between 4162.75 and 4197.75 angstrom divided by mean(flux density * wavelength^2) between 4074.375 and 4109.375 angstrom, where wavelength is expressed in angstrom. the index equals 1.43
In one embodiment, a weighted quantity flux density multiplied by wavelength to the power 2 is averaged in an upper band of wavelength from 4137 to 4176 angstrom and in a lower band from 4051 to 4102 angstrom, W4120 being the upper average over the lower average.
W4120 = 1.1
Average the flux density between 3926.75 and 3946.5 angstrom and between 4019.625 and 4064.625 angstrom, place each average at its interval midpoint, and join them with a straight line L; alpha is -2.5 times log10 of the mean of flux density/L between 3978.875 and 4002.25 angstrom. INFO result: 0.07 mag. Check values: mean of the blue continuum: 12.7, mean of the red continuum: 12.8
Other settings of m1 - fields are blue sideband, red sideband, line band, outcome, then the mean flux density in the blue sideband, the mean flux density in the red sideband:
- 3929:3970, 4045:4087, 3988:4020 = -4.5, 10.7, 12.4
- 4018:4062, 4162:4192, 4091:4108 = 8.5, 12.8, 11.8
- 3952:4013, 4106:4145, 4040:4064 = -4.5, 10.5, 10.8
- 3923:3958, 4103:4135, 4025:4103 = -4.7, 12.5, 9.98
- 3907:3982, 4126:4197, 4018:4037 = -2.4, 11.1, 11.9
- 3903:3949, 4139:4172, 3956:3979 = 9.9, 13.1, 11.9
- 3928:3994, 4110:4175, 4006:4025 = -4.5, 10.4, 11.6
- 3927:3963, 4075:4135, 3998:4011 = -2.7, 11.9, 9.68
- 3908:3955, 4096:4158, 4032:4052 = -2.5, 13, 10.1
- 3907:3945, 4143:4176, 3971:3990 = 5.2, 13.3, 12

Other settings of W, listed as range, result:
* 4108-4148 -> 6.45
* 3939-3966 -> 6.56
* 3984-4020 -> 11.5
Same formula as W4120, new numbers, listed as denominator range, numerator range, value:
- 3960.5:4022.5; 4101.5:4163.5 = 1.06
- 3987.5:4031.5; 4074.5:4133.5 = 0.78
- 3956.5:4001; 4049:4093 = 1.31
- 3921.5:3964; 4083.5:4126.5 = 0.79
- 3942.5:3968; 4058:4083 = 1.26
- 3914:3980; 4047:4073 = 1.23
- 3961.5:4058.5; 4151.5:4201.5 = 1.11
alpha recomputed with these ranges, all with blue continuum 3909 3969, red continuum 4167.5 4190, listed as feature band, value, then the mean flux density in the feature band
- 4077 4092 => 0.064 mag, 11.2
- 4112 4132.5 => 0.050 mag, 11.3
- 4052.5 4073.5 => -0.054 mag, 12.5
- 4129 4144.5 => 0.016 mag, 11.7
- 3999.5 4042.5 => -0.112 mag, 13.2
